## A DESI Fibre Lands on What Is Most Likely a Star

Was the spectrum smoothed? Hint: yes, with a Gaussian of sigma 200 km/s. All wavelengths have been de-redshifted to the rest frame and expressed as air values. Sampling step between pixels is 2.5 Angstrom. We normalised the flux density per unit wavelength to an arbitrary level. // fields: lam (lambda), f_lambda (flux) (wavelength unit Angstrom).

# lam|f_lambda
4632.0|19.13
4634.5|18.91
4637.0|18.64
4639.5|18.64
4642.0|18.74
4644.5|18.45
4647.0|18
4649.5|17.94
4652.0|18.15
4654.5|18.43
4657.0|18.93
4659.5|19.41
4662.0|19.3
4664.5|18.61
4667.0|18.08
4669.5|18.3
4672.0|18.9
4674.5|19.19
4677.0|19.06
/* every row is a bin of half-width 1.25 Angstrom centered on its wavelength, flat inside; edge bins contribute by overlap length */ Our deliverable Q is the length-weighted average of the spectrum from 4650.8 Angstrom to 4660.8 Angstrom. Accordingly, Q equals 18.7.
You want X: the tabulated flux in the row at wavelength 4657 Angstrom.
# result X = 18.93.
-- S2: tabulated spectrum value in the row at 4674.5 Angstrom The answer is 19.19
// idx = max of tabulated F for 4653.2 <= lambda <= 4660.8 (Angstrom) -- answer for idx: 19.41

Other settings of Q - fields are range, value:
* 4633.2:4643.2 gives 18.7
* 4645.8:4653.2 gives 18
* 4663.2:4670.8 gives 18.3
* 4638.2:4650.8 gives 18.4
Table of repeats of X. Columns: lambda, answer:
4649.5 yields 17.94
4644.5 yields 18.45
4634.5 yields 18.91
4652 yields 18.15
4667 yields 18.08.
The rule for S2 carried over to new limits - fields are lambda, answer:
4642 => 18.74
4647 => 18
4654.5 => 18.43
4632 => 19.13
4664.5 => 18.61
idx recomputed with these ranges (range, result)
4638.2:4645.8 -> 18.74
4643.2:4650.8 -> 18.45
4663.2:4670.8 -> 18.61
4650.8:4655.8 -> 18.43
